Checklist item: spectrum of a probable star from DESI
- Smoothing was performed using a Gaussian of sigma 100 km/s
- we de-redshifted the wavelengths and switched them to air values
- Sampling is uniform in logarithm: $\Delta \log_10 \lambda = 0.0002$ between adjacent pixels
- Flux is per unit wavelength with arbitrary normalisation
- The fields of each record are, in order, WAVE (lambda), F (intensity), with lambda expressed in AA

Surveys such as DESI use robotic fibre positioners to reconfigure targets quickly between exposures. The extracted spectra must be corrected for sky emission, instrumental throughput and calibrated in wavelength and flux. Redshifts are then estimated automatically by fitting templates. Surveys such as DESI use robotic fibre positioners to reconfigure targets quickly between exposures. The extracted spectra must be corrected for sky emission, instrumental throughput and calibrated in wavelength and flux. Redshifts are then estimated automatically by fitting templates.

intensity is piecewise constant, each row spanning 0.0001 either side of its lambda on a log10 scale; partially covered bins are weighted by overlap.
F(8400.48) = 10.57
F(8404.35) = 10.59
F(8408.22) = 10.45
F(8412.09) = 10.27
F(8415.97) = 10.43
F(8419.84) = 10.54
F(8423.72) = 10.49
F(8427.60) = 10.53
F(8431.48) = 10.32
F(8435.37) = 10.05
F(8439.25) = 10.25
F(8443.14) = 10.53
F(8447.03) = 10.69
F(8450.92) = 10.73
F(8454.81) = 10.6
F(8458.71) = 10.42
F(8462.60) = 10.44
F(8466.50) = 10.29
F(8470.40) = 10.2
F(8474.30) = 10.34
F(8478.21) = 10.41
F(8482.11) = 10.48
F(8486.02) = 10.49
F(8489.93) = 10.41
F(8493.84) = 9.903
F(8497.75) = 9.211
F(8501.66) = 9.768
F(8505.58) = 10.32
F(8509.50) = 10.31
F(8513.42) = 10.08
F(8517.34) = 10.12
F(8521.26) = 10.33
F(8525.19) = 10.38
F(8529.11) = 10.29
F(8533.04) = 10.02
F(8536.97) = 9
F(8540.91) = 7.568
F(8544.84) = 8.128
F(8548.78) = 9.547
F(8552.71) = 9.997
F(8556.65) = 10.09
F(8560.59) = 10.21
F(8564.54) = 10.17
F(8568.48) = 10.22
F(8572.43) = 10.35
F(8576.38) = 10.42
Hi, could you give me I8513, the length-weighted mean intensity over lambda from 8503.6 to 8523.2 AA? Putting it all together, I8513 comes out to 10.2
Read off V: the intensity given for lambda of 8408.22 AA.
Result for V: 10.45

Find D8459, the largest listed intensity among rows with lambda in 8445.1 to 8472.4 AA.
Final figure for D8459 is 10.73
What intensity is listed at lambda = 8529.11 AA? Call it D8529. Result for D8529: 10.29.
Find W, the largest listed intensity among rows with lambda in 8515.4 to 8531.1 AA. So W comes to 10.38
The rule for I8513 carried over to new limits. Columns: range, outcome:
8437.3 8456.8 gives 10.6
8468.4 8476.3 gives 10.3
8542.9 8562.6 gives 9.6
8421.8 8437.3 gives 10.3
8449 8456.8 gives 10.7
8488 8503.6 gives 9.83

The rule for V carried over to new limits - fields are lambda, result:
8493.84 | 9.903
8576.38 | 10.42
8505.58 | 10.32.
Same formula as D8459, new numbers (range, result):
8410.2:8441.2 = 10.54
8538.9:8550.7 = 9.547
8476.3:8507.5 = 10.49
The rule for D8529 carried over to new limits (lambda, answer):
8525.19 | 10.38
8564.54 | 10.17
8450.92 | 10.73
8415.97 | 10.43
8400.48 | 10.57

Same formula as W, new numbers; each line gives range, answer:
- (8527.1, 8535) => 10.29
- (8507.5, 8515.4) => 10.31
